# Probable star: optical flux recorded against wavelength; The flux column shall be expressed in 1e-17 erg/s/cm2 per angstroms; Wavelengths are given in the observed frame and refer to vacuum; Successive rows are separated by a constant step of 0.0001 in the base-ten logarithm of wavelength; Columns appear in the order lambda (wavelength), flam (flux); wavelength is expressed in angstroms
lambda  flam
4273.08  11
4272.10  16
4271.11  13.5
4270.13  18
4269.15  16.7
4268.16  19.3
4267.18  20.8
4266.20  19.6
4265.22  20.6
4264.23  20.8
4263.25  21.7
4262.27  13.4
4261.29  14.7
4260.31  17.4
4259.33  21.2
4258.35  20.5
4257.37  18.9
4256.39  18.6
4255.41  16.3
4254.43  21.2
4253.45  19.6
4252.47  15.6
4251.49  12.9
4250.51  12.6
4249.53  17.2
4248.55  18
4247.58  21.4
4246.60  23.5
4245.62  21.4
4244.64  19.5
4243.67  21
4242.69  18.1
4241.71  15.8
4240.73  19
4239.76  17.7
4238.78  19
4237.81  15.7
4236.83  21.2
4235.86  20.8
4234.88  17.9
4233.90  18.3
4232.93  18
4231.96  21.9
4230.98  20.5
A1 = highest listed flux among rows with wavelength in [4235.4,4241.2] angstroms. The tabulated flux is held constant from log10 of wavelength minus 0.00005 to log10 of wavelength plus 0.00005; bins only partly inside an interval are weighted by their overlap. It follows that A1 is 21.2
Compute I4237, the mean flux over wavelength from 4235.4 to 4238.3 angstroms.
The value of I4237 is 19.3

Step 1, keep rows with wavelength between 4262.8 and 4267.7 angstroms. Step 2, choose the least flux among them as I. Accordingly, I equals 19.6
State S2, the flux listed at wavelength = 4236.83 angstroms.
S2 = 21.2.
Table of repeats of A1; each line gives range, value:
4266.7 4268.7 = 20.8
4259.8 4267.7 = 21.7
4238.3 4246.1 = 21.4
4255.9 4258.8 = 20.5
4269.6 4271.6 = 18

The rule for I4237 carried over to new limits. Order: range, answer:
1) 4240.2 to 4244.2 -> 18.5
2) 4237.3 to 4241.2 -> 17.9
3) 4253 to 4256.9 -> 18.9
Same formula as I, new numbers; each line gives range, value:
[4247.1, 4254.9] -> 12.6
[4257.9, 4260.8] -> 17.4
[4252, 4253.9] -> 15.6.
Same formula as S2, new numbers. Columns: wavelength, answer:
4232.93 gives 18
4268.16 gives 19.3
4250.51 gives 12.6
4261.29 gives 14.7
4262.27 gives 13.4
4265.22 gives 20.6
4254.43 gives 21.2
